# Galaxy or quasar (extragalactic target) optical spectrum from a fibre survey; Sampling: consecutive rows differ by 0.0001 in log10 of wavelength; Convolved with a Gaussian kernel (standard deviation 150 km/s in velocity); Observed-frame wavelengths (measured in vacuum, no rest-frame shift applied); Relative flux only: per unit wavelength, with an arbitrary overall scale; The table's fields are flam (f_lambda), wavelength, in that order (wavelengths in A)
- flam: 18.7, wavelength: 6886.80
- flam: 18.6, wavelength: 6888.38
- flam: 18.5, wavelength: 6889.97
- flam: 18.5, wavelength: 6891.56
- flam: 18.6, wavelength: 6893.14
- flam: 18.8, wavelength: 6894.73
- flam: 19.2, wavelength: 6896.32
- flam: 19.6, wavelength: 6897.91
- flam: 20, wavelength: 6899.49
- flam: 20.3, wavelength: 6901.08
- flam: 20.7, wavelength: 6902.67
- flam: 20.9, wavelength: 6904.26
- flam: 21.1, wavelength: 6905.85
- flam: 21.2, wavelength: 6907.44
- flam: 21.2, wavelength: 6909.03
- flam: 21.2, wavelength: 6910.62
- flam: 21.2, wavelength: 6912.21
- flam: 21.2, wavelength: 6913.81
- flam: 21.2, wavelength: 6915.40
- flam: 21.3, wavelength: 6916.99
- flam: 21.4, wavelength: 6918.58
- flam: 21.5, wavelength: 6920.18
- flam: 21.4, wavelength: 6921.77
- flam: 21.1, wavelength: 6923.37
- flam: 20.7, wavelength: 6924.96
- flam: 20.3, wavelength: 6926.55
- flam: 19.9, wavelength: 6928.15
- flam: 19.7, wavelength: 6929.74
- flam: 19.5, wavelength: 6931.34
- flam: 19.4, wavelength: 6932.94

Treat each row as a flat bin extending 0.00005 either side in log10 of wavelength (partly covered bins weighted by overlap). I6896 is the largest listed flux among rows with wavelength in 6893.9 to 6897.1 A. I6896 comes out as 19.2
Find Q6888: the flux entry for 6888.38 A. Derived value 18.6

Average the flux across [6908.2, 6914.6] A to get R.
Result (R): 21.2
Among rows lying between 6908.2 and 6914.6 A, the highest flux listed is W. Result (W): 21.2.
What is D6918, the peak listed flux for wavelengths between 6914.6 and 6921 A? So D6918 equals 21.5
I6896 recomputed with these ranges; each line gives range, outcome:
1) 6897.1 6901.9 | 20.3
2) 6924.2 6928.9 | 20.7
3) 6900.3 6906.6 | 21.1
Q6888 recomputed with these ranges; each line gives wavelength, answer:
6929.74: 19.7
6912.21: 21.2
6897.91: 19.6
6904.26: 20.9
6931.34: 19.5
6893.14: 18.6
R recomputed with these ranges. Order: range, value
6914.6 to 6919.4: 21.3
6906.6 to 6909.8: 21.2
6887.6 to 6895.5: 18.6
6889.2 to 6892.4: 18.5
